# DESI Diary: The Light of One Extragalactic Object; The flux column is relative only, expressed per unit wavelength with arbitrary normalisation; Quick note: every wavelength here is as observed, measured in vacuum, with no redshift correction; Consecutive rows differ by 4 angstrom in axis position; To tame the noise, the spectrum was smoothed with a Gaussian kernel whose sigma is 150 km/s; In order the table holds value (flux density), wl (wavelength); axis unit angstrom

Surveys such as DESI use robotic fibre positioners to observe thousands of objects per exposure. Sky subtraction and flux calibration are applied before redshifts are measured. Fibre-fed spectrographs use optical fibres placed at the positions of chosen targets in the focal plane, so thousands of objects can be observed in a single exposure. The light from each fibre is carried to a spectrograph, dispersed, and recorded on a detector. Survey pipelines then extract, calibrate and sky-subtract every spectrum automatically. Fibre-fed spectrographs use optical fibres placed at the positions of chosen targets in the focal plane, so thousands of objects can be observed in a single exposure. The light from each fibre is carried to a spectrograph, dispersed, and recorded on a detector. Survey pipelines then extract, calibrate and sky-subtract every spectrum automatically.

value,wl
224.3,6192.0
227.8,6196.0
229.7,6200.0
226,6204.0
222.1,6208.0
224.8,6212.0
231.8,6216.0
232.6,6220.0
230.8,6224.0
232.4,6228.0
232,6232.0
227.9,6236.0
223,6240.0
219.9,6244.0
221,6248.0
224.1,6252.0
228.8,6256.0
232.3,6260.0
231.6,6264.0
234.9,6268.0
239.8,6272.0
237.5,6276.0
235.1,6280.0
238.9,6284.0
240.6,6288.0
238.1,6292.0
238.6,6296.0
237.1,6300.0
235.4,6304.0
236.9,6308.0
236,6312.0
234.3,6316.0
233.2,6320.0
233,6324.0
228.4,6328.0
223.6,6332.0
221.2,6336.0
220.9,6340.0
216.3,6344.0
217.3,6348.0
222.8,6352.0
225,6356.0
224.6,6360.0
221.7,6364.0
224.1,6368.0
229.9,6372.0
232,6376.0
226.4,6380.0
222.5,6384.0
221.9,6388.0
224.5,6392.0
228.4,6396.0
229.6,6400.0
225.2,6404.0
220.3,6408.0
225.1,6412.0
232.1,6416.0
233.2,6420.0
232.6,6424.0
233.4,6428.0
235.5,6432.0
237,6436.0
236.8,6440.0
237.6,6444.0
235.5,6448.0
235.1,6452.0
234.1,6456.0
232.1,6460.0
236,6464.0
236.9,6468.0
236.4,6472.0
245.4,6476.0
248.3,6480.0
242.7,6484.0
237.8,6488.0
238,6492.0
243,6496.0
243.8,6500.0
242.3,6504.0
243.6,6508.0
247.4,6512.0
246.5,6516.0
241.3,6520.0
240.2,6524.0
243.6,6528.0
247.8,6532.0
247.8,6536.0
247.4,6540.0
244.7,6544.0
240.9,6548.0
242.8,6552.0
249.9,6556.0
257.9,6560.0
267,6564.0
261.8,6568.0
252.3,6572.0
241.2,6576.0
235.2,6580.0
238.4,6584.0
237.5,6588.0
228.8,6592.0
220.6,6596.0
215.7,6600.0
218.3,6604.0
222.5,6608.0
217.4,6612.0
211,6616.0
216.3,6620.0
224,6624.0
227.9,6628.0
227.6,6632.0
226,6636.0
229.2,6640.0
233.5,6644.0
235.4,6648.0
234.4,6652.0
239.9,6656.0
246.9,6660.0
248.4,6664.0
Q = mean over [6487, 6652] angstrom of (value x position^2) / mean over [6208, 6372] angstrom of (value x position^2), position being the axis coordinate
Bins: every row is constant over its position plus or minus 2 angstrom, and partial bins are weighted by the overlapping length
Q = 1.13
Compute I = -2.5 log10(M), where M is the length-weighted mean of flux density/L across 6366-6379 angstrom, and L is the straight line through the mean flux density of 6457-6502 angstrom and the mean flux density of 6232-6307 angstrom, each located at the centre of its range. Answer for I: 0.04 mag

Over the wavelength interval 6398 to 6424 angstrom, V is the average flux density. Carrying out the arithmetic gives 228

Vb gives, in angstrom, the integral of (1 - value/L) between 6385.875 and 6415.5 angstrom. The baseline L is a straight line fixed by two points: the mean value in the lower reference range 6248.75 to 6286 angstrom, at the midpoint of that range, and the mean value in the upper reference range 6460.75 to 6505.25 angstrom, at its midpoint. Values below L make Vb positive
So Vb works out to 1.6 angstrom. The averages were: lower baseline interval 233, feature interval 225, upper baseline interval 241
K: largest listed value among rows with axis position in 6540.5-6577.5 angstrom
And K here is 267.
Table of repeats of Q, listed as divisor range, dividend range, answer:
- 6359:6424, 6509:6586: 1.14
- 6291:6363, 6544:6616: 1.12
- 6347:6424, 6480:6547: 1.12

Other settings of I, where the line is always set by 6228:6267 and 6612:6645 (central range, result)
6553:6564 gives -0.140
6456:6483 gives -0.064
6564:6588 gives -0.104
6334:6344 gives 0.031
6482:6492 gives -0.069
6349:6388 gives 0.005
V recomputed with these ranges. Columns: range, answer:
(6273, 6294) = 238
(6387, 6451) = 231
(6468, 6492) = 241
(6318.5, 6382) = 225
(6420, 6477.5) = 236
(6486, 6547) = 244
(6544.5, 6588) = 248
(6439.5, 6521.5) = 240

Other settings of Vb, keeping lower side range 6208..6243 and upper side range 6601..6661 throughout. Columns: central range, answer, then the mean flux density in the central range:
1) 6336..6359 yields 0.8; 221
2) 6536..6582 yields -4.4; 249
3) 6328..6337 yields 0.2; 224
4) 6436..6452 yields -0.6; 236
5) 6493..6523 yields -2.1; 244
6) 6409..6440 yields -0.6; 233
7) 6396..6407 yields 0.0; 227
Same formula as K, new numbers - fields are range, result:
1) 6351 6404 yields 232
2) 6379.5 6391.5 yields 226.4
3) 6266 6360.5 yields 240.6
